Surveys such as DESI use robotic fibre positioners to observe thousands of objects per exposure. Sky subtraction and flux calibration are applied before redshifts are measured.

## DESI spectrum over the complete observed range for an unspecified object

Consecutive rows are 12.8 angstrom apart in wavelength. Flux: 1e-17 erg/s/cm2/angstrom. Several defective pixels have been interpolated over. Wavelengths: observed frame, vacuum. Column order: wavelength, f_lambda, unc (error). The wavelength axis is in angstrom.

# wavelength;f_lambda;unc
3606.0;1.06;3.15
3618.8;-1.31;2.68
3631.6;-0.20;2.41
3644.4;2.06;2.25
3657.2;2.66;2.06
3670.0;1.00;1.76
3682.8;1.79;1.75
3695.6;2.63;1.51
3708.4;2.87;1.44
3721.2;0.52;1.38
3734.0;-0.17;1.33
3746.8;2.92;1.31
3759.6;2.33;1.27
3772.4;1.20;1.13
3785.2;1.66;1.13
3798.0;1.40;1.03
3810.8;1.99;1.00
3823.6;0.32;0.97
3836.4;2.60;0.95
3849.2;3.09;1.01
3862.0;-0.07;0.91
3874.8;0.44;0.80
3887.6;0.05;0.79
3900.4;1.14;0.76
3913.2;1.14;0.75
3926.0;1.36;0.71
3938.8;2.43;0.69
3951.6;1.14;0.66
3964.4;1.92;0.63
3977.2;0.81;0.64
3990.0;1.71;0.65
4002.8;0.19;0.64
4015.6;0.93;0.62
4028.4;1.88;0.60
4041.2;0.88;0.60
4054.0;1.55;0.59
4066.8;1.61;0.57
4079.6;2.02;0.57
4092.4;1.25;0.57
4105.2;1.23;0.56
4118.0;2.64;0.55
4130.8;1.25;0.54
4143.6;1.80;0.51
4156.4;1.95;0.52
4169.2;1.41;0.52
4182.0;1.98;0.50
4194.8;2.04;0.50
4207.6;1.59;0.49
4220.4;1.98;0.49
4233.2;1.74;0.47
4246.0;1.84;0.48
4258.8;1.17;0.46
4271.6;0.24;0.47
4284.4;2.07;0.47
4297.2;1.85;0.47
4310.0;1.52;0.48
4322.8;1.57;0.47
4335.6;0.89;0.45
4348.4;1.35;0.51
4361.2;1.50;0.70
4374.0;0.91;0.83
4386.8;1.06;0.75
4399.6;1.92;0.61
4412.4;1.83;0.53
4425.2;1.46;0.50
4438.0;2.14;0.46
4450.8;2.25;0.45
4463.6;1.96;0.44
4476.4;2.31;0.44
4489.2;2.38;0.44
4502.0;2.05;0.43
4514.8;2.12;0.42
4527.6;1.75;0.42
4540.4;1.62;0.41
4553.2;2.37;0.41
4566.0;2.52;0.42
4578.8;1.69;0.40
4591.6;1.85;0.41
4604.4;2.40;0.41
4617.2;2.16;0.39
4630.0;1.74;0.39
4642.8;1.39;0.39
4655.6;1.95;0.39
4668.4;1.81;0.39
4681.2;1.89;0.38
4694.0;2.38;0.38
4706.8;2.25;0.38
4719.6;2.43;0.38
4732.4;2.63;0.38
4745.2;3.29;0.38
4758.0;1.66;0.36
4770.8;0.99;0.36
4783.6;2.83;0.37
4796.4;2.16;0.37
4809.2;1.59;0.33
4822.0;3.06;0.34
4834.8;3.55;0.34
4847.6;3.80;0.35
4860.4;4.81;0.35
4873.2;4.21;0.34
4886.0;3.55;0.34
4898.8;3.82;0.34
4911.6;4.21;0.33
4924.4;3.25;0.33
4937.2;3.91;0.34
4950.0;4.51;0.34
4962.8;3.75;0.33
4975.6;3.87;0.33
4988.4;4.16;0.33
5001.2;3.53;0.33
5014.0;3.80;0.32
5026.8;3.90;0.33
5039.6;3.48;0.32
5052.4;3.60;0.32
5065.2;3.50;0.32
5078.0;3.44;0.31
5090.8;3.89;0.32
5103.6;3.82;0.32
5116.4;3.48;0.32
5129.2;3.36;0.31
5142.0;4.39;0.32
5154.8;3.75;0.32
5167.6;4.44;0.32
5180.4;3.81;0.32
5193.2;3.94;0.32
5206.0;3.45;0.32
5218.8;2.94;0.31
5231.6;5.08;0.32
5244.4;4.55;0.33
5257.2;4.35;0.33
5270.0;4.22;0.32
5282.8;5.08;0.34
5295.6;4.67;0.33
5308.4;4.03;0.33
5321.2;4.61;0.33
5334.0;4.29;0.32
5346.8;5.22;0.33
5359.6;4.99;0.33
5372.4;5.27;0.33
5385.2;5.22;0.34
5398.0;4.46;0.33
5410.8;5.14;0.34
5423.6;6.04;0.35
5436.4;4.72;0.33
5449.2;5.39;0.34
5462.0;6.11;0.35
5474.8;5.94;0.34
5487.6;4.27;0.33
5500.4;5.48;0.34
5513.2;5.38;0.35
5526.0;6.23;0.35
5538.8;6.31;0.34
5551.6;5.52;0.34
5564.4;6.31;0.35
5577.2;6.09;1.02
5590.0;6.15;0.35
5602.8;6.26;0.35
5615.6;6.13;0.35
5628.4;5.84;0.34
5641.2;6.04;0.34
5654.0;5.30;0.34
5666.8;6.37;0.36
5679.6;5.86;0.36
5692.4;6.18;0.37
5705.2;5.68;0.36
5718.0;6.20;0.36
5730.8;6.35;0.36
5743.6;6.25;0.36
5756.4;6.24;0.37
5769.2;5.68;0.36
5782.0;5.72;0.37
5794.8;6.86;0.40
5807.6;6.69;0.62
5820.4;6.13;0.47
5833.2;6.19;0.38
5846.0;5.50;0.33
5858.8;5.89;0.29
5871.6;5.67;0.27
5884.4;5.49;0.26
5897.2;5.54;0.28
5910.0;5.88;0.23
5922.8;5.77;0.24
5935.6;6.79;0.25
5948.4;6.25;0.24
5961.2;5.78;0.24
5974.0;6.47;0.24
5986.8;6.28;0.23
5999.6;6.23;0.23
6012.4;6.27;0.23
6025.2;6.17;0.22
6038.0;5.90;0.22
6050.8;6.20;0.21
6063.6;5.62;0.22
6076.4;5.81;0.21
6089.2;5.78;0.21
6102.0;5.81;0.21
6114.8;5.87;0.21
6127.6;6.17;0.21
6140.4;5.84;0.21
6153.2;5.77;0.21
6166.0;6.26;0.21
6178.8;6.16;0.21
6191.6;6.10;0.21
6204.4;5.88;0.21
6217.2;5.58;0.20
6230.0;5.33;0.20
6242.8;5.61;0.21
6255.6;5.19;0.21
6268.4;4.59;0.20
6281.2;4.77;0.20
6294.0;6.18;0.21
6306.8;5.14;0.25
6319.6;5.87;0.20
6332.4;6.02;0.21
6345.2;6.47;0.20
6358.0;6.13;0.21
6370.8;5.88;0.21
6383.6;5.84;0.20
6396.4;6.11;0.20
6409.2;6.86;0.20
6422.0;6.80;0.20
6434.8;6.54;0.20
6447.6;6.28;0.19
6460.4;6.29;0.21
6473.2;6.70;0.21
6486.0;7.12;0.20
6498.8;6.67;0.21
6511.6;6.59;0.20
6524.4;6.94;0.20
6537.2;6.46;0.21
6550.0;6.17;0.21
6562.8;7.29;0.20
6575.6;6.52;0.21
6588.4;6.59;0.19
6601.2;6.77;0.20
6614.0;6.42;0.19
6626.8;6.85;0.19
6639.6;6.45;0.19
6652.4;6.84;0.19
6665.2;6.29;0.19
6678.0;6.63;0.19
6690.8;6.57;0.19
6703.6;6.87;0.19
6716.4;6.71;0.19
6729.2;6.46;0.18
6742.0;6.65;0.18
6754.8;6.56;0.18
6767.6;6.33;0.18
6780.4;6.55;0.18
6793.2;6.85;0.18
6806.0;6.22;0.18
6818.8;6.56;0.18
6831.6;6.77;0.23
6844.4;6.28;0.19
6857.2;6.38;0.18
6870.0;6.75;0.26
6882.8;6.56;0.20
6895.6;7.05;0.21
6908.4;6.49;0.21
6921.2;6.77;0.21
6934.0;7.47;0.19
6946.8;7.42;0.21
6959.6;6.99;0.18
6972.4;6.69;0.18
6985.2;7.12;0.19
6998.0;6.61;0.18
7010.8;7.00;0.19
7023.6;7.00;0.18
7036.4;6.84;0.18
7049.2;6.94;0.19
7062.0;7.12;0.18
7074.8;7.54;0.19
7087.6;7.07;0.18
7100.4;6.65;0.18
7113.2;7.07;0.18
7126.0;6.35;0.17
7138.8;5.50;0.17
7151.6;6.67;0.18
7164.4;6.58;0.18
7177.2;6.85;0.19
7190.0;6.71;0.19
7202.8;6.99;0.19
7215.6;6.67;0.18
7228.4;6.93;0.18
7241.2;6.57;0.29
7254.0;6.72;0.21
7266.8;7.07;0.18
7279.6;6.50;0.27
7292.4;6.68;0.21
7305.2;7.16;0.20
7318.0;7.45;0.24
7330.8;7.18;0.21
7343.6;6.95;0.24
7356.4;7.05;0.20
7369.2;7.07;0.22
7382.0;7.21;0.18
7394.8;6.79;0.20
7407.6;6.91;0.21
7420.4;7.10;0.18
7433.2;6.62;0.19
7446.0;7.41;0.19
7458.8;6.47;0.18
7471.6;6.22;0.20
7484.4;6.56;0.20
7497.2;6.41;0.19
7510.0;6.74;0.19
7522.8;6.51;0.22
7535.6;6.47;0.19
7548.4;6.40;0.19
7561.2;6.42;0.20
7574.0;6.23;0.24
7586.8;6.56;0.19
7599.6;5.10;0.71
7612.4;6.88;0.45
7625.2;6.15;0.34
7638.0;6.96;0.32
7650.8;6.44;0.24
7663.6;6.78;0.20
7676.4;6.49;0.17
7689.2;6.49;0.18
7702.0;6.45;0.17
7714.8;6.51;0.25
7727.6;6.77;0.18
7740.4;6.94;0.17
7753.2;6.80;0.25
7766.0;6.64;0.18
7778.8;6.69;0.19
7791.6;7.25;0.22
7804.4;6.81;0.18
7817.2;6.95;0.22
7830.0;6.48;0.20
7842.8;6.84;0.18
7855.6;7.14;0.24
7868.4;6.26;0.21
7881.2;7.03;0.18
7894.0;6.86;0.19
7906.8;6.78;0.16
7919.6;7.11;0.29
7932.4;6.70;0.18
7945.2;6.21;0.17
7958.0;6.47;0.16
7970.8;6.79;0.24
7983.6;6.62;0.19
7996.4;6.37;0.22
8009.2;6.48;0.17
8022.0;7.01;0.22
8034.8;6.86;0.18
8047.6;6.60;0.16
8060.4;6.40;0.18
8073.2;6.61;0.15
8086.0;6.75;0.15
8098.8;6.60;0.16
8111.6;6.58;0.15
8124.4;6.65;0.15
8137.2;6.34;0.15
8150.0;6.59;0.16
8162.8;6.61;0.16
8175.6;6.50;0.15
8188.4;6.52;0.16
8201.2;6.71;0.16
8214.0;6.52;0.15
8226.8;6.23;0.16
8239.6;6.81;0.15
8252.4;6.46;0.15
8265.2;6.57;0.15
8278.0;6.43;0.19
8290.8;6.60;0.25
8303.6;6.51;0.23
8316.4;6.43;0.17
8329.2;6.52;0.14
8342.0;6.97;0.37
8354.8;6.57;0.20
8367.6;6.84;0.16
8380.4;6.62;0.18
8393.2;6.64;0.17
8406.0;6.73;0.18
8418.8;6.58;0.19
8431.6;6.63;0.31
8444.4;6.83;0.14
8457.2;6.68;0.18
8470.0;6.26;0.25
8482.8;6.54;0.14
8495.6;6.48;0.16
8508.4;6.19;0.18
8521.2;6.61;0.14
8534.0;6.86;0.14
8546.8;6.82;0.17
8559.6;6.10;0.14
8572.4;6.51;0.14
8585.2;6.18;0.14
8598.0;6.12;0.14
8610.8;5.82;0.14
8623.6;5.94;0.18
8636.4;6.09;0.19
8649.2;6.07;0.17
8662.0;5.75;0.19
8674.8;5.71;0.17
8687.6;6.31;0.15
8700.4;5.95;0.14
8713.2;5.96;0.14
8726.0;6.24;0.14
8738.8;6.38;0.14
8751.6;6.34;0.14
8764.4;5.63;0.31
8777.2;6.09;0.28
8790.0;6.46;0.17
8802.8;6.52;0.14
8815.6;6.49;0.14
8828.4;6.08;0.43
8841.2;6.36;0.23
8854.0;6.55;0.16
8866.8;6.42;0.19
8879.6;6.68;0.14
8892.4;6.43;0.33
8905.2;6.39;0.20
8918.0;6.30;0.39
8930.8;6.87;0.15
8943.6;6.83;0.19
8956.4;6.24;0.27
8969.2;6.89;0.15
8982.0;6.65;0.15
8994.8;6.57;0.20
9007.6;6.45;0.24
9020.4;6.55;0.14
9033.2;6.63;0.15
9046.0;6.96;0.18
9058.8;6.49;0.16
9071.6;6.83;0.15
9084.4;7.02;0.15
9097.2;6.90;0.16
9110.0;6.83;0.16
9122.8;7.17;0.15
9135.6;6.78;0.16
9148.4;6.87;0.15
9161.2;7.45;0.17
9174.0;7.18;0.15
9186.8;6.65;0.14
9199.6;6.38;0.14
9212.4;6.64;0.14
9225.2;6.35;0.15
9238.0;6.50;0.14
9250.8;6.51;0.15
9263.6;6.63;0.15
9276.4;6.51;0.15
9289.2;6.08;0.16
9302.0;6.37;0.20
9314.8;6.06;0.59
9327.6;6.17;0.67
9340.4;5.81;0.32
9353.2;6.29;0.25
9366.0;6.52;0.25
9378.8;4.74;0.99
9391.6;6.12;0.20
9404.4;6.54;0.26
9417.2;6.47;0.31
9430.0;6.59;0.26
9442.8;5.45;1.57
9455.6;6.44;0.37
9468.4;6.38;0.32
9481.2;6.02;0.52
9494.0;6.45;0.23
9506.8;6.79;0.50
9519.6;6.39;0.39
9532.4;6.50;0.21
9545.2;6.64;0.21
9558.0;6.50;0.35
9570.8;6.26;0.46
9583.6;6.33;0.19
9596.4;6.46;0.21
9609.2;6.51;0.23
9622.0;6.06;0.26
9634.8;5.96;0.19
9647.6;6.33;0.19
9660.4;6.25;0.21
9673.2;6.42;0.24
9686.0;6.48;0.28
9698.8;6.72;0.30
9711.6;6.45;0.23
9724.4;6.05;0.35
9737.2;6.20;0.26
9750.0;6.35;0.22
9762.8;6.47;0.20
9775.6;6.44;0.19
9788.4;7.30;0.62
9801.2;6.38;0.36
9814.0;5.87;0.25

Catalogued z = 0.21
